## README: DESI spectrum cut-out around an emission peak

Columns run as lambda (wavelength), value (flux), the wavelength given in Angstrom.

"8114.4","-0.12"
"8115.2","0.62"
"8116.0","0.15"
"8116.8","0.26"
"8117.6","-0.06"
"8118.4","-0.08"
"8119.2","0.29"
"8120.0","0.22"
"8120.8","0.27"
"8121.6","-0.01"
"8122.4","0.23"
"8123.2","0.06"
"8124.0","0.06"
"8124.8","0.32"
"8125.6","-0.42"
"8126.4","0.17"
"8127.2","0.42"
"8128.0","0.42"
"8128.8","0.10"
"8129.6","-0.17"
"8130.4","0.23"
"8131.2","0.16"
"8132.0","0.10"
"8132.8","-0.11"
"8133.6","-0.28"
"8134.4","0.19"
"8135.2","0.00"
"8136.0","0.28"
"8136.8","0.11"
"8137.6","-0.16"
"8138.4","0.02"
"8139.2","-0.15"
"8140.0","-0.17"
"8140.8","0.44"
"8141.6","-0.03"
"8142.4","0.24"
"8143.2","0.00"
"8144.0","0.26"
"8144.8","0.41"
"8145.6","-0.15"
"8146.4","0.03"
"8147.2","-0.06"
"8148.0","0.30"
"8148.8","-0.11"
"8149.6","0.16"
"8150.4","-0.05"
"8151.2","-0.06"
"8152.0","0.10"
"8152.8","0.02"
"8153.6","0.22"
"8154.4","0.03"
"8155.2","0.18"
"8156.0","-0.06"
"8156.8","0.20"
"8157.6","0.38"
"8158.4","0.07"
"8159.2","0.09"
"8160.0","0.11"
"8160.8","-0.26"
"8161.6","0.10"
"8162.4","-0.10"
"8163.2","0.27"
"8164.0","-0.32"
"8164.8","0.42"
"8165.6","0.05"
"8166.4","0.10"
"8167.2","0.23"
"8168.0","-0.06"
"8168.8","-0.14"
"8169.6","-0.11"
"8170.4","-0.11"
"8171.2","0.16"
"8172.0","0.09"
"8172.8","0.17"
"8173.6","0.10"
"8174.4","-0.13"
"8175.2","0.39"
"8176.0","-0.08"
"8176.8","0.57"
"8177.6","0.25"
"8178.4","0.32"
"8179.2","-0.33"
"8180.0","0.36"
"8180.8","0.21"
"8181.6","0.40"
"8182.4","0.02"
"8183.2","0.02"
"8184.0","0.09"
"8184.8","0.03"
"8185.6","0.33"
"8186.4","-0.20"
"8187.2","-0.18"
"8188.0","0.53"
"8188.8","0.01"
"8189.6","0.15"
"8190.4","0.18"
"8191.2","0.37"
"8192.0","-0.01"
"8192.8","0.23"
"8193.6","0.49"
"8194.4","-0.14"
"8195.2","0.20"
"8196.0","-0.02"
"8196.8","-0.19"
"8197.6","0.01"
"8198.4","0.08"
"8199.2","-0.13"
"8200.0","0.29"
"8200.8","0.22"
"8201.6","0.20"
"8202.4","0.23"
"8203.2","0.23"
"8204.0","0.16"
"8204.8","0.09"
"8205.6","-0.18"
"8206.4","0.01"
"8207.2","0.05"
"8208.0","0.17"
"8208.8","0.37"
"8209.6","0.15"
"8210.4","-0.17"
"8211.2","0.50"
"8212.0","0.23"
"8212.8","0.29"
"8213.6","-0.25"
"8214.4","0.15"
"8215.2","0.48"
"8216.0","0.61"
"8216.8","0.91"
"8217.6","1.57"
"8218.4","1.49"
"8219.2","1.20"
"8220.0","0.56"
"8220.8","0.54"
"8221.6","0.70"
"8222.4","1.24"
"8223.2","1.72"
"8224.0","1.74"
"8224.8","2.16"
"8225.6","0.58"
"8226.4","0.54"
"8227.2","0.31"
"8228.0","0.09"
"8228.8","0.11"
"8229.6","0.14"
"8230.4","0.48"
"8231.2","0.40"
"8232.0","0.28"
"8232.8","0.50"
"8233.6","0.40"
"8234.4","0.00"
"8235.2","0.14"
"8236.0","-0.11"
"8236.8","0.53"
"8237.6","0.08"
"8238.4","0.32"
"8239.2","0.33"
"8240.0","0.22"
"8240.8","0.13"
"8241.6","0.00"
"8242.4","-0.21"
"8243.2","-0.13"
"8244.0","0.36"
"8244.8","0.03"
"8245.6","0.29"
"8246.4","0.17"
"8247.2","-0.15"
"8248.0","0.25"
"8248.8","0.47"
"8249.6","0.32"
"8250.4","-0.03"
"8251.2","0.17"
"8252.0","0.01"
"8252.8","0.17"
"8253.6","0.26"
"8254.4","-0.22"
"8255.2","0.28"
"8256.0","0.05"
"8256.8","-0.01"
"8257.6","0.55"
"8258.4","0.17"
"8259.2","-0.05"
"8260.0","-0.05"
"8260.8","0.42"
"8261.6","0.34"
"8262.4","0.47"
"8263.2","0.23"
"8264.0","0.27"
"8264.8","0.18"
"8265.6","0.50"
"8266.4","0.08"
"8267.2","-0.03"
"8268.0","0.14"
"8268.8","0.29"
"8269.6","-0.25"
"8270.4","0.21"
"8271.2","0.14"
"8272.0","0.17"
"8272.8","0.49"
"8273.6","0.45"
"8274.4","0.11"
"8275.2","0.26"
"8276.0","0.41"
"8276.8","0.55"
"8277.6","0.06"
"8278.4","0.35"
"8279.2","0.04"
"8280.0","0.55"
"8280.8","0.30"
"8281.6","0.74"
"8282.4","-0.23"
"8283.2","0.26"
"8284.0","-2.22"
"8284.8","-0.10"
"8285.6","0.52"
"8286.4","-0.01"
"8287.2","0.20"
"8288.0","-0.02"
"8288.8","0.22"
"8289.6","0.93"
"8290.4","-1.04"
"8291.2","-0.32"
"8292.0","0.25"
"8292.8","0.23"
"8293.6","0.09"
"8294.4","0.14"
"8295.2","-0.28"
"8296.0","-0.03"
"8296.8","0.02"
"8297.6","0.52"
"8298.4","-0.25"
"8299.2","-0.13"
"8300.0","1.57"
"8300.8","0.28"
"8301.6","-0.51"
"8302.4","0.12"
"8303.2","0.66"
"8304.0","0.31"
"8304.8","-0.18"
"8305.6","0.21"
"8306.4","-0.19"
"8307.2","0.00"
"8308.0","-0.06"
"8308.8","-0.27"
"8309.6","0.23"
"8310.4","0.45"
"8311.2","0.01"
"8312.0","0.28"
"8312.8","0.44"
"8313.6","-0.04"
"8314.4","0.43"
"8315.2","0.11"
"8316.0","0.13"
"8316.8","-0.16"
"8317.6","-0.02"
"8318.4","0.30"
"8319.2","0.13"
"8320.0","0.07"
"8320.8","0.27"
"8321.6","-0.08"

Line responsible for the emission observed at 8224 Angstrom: [O II] 3727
